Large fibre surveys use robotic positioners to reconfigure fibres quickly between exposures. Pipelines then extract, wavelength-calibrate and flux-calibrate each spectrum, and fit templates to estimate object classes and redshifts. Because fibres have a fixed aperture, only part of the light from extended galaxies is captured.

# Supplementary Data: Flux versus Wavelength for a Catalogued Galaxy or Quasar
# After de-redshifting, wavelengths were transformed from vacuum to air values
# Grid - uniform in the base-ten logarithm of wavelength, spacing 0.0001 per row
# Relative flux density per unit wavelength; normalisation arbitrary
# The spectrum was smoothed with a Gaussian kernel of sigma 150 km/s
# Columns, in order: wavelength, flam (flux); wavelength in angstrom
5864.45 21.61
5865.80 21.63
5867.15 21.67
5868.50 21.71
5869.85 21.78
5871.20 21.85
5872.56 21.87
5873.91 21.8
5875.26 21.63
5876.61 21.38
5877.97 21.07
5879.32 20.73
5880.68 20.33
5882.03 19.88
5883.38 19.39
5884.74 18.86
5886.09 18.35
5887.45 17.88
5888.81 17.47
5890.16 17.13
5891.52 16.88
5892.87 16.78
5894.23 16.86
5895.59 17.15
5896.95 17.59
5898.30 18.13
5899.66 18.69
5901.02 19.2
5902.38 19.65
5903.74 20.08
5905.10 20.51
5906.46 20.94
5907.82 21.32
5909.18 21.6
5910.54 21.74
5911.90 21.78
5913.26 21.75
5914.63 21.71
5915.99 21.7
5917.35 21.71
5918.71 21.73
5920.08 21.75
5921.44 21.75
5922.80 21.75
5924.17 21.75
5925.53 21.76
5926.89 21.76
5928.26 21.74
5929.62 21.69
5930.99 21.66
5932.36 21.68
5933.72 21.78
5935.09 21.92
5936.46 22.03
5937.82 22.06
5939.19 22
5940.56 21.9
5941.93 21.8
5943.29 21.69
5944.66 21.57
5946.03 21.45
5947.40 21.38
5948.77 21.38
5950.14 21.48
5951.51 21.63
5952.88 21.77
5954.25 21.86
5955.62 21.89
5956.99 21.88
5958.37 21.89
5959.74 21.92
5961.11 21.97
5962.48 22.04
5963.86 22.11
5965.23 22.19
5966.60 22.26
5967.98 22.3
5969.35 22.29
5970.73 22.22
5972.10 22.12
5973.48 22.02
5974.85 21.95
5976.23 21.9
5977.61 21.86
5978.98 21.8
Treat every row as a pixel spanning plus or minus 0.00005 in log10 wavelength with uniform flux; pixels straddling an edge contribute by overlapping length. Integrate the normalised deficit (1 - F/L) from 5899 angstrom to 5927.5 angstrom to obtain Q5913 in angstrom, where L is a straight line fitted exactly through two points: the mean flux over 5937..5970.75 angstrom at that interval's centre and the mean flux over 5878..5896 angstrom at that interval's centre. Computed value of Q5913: -2.02 angstrom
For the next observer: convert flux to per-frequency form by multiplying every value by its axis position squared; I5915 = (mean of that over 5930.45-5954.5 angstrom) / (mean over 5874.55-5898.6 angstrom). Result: 1.18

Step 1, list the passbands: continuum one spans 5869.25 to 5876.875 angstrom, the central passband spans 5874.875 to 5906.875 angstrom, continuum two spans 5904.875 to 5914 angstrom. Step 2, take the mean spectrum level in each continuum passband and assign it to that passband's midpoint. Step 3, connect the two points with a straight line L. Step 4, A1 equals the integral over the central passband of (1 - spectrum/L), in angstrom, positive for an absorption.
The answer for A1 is 3.9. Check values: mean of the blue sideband 21.7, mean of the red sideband 21.4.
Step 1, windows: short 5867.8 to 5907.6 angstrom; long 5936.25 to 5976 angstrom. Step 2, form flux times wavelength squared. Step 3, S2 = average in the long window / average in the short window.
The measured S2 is 1.1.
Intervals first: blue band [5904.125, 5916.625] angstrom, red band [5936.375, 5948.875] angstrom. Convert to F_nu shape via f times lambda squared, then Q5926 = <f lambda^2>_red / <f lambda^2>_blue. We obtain 1.0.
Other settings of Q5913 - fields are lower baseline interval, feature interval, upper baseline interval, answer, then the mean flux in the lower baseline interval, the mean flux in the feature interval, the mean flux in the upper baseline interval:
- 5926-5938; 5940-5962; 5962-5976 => 0.3 angstrom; 21.8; 21.7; 22.1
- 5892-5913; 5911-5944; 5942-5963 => -1.9 angstrom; 19.5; 21.8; 21.7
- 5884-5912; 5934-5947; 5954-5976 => -0.6 angstrom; 18.9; 21.8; 22.1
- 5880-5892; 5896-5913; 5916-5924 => 0.1 angstrom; 18.5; 20.1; 21.7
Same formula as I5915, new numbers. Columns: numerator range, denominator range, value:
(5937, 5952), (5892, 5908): 1.17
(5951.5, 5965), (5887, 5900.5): 1.28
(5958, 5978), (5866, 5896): 1.15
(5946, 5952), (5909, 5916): 1.00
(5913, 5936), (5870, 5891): 1.10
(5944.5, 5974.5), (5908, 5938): 1.02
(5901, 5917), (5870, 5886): 1.03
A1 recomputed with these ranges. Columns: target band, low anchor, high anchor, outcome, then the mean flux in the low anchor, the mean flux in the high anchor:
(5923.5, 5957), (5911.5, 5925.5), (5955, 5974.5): 0.2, 21.7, 22.1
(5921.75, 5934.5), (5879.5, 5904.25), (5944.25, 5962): -0.9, 18.4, 21.7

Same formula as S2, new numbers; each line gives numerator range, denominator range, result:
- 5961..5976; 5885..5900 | 1.29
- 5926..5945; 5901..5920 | 1.04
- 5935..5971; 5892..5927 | 1.09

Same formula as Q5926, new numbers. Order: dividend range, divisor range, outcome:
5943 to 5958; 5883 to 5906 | 1.21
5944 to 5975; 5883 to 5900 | 1.26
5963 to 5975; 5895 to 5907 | 1.19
